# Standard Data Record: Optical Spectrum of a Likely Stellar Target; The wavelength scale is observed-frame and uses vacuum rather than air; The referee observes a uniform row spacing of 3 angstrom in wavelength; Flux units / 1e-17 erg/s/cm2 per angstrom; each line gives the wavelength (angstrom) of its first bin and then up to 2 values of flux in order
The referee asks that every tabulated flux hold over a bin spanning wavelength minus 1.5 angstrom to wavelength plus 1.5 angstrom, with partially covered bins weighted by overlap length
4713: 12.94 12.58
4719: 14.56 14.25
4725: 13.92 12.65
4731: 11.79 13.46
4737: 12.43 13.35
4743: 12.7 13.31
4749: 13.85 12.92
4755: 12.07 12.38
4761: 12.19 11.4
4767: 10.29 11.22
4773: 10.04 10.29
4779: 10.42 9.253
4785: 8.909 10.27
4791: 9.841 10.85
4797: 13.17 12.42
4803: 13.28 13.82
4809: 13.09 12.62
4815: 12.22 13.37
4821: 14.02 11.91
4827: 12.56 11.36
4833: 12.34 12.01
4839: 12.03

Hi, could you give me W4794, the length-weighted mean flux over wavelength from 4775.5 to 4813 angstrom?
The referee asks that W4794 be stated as 11.4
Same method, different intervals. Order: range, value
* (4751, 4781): 11.3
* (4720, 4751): 13.2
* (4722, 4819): 12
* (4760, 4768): 11.3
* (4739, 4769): 12.4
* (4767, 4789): 10.1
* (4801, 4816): 13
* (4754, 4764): 12.1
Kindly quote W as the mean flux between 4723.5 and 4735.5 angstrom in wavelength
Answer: 13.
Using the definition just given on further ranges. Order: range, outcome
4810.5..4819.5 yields 12.7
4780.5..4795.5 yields 9.82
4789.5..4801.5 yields 11.6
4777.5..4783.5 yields 9.84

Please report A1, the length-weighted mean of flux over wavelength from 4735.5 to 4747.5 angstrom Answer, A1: 12.9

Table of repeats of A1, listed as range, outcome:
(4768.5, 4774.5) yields 10.6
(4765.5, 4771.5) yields 10.8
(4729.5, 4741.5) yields 12.8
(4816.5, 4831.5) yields 12.6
